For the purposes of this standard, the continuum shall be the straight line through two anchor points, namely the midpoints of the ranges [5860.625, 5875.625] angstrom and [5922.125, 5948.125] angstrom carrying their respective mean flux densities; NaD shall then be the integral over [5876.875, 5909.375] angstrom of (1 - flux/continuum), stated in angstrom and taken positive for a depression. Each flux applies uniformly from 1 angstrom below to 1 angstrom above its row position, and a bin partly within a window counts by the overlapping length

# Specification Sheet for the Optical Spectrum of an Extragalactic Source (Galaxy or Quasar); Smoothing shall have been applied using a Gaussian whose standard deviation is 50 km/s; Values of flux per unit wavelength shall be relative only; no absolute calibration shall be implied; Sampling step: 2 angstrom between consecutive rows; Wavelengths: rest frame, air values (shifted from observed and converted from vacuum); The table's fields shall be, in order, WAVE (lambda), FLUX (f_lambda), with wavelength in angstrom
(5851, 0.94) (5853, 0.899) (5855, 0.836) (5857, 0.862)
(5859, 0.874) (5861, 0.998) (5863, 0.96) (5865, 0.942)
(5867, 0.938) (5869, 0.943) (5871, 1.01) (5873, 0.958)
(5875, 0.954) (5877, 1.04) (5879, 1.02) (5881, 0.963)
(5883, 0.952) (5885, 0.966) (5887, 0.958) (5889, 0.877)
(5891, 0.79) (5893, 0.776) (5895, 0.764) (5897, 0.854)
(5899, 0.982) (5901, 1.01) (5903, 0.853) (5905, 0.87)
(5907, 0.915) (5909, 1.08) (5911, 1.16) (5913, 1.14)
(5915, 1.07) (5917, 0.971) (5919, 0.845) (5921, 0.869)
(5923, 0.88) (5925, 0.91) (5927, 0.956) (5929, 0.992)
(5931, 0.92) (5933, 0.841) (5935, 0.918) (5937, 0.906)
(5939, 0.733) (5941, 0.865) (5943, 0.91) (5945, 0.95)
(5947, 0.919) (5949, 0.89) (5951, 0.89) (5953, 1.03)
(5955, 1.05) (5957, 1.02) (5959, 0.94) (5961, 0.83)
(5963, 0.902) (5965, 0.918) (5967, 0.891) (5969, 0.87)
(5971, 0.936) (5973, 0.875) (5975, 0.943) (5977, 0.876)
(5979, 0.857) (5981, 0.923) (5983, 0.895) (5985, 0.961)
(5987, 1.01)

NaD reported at 0.8 angstrom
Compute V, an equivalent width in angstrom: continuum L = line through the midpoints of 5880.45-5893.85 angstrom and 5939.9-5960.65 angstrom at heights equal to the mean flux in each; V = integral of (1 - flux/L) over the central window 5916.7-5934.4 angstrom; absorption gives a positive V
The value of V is 0.32 angstrom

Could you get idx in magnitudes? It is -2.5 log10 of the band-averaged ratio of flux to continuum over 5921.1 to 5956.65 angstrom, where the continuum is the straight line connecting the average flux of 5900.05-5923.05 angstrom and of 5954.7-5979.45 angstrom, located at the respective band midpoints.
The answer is 0.03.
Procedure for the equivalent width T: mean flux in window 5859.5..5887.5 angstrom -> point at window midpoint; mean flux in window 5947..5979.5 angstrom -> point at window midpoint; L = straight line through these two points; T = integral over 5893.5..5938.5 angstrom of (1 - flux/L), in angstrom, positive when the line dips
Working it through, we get 0.5 angstrom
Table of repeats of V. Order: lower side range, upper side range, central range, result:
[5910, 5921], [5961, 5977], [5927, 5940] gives 1.2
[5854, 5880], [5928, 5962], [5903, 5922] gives -1.1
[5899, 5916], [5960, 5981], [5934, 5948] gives 0.9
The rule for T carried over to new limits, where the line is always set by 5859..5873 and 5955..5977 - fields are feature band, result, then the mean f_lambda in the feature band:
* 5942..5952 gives 0.14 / 0.912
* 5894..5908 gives 0.76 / 0.893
